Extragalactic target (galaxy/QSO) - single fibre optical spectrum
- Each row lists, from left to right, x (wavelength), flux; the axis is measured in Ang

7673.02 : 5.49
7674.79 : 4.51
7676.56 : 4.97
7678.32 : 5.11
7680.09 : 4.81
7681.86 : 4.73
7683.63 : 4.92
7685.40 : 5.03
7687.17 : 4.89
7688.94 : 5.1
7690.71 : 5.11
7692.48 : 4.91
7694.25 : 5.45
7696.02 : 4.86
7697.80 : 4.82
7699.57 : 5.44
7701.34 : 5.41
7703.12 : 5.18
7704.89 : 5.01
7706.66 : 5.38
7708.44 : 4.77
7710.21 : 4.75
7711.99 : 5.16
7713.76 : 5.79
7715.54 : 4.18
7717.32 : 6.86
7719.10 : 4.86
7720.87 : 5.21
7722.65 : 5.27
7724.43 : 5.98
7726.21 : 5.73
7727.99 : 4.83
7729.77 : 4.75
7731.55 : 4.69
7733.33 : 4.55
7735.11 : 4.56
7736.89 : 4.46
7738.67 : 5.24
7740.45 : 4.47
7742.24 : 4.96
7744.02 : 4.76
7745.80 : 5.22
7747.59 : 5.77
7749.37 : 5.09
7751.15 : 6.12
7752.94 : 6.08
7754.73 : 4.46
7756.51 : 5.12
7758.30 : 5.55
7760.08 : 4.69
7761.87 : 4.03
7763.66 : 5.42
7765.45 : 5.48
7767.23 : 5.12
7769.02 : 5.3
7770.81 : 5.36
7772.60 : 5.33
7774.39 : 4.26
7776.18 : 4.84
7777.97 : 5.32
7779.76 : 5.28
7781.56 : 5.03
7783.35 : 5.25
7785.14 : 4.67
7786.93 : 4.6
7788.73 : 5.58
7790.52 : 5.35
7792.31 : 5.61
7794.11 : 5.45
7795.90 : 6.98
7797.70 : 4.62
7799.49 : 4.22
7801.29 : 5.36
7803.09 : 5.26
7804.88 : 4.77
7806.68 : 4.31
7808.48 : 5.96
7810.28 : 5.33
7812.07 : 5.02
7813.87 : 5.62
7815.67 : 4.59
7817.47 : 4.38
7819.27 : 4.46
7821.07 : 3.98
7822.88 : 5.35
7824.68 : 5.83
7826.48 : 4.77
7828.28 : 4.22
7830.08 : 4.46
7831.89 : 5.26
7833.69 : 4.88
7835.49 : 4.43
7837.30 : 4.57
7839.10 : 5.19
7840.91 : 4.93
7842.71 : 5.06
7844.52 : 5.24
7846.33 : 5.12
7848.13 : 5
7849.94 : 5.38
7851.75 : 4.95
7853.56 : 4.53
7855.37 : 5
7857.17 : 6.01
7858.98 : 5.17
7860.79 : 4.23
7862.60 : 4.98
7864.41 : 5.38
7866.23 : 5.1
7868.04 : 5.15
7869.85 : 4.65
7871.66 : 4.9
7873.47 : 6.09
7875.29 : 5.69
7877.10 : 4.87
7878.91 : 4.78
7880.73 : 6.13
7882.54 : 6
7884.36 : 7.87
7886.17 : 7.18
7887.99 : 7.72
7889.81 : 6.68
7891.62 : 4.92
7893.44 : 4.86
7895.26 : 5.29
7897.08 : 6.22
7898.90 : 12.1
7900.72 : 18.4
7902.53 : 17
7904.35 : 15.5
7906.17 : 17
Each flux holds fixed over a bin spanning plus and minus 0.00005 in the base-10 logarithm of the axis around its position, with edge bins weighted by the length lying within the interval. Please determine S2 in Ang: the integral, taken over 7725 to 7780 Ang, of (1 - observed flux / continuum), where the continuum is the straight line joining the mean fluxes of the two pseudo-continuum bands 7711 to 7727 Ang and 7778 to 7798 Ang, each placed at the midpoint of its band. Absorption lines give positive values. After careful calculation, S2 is 3.3 Ang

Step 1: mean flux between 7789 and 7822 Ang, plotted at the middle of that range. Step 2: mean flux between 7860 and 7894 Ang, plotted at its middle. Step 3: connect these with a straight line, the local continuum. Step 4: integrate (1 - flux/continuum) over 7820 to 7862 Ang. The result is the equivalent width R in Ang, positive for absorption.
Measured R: 3.4 Ang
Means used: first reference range 5.08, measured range 4.94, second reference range 5.65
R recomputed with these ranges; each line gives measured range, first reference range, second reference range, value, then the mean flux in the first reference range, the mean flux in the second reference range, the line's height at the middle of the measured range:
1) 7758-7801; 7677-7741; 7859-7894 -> 1.4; 5.07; 5.64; 5.31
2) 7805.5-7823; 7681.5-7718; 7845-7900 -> 2.1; 5.13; 5.77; 5.55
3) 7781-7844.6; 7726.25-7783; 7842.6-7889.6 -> 3.2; 5.05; 5.49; 5.28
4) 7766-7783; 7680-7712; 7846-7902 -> 1.4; 5.04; 6.23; 5.56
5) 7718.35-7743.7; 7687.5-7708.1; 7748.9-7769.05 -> 1.0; 5.13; 5.2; 5.17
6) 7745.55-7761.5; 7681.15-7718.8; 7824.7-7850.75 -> -0.8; 5.13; 4.92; 5.05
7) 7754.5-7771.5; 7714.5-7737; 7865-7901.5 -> 1.2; 5.1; 6.68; 5.47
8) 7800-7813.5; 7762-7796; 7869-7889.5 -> 0.7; 5.21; 6.01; 5.43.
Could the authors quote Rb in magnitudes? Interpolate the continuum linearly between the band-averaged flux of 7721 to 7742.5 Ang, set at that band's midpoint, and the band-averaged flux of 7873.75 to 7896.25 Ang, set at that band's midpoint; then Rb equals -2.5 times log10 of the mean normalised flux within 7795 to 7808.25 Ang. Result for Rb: 0.07 mag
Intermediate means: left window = 4.96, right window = 6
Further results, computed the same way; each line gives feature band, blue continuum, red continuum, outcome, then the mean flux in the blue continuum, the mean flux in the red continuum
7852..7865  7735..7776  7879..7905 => 0.488 mag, 5.09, 8.8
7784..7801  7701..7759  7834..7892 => 0.007 mag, 5.15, 5.4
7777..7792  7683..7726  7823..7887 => 0.012 mag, 5.19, 5.23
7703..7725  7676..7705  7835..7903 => -0.012 mag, 5.05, 6.18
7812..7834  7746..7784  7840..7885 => 0.090 mag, 5.19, 5.27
